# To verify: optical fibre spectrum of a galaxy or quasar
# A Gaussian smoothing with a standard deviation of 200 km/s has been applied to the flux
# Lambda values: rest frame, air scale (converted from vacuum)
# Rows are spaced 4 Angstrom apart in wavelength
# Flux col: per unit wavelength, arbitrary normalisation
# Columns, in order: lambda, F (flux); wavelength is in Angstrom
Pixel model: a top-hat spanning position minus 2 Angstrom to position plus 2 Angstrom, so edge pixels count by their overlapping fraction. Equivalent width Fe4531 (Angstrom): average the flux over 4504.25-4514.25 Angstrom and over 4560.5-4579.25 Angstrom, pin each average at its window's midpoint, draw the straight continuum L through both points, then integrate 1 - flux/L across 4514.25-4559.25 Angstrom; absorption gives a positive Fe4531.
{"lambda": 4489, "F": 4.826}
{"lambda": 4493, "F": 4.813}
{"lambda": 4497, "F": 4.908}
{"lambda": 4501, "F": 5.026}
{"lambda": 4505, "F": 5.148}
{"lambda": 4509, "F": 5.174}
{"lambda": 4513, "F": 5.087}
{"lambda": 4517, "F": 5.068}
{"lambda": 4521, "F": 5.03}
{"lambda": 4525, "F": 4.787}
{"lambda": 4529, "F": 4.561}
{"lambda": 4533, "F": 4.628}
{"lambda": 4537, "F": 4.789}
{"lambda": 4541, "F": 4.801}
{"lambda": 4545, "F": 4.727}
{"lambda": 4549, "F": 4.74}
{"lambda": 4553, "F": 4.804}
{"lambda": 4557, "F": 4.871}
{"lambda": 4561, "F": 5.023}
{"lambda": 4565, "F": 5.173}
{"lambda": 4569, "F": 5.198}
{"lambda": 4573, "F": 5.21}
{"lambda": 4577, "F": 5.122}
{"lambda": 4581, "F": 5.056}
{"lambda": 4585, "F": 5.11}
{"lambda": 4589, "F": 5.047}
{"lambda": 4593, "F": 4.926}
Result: 3.0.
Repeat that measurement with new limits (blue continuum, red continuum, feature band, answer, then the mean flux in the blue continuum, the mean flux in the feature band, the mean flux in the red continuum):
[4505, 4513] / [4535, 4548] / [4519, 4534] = 0.6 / 5.15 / 4.76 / 4.77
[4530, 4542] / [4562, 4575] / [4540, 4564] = 0.5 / 4.72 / 4.84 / 5.18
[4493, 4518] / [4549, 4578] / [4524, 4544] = 1.3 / 5.05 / 4.71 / 5.03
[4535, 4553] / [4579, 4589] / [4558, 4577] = -0.7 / 4.77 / 5.13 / 5.08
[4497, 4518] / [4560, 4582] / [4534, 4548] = 1.0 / 5.08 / 4.76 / 5.14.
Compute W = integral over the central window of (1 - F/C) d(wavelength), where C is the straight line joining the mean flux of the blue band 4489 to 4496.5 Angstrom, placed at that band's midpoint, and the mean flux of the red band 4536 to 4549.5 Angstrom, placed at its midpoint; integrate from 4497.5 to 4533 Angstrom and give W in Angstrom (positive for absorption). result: -1.2 Angstrom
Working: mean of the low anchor 4.84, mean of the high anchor 4.77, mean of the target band 4.96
